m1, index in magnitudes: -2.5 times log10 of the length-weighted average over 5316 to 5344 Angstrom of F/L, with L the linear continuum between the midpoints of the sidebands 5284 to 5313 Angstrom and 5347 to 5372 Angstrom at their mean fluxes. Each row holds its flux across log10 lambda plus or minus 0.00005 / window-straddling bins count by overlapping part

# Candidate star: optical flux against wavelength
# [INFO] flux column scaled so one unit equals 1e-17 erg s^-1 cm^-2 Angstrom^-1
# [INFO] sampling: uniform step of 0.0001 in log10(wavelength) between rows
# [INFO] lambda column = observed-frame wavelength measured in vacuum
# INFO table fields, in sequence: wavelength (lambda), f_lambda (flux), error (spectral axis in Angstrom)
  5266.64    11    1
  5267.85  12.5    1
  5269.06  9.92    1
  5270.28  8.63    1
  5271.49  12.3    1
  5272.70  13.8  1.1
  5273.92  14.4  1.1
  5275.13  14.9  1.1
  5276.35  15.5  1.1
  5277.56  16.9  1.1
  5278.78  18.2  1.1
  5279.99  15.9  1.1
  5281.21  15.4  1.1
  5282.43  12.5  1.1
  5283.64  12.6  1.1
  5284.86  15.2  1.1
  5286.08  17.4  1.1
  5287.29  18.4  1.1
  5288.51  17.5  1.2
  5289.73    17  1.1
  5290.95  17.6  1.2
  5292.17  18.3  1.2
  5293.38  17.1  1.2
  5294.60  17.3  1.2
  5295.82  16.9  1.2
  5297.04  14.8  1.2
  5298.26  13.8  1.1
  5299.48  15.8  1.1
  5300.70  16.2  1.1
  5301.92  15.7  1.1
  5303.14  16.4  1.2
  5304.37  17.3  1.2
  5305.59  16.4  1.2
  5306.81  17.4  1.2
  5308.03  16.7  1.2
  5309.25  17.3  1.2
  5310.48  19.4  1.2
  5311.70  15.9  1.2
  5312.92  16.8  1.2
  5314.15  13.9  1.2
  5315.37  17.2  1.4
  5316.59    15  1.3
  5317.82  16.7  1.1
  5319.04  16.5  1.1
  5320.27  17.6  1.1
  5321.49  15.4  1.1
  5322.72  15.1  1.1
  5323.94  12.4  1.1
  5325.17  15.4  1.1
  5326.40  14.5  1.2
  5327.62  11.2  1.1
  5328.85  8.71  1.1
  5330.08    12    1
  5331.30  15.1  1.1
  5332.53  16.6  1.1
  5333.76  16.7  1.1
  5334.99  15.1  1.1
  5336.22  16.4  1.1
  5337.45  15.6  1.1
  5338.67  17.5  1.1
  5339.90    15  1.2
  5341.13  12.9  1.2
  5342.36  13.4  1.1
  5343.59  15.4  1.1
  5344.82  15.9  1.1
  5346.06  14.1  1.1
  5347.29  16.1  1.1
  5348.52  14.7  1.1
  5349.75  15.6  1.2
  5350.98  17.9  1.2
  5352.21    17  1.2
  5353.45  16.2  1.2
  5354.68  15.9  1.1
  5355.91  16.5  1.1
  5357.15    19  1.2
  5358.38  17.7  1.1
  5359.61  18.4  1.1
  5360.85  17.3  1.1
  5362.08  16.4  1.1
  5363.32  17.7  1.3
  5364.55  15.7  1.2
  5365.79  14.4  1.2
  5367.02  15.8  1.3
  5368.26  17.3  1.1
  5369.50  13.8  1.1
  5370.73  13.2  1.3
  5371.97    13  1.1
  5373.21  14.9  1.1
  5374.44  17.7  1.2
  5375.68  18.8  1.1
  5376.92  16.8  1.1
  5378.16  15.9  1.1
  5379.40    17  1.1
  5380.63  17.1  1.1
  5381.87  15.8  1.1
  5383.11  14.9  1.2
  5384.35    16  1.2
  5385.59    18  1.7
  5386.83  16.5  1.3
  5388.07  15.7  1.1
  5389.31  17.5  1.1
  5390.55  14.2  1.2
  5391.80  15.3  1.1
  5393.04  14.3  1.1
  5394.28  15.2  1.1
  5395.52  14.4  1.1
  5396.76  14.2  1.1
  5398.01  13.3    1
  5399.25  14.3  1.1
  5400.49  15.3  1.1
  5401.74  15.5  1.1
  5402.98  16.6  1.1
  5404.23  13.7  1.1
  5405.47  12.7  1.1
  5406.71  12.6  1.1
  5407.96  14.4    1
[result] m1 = 0.12 mag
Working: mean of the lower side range 16.7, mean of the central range 14.8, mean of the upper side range 16.2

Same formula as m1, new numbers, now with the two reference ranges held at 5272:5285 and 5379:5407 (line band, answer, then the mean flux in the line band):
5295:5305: -0.06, 15.9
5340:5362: -0.07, 16.1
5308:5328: -0.05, 15.7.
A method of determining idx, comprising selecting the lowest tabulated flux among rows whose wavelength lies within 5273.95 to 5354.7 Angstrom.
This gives 8.71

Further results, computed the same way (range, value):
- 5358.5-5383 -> 13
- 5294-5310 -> 13.8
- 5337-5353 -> 12.9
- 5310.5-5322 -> 13.9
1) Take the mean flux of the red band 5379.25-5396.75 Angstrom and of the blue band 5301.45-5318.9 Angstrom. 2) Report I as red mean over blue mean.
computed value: 0.95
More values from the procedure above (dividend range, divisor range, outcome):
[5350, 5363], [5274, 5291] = 1.08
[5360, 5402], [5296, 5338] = 1.01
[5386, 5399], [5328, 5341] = 1.02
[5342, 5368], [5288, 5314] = 0.98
